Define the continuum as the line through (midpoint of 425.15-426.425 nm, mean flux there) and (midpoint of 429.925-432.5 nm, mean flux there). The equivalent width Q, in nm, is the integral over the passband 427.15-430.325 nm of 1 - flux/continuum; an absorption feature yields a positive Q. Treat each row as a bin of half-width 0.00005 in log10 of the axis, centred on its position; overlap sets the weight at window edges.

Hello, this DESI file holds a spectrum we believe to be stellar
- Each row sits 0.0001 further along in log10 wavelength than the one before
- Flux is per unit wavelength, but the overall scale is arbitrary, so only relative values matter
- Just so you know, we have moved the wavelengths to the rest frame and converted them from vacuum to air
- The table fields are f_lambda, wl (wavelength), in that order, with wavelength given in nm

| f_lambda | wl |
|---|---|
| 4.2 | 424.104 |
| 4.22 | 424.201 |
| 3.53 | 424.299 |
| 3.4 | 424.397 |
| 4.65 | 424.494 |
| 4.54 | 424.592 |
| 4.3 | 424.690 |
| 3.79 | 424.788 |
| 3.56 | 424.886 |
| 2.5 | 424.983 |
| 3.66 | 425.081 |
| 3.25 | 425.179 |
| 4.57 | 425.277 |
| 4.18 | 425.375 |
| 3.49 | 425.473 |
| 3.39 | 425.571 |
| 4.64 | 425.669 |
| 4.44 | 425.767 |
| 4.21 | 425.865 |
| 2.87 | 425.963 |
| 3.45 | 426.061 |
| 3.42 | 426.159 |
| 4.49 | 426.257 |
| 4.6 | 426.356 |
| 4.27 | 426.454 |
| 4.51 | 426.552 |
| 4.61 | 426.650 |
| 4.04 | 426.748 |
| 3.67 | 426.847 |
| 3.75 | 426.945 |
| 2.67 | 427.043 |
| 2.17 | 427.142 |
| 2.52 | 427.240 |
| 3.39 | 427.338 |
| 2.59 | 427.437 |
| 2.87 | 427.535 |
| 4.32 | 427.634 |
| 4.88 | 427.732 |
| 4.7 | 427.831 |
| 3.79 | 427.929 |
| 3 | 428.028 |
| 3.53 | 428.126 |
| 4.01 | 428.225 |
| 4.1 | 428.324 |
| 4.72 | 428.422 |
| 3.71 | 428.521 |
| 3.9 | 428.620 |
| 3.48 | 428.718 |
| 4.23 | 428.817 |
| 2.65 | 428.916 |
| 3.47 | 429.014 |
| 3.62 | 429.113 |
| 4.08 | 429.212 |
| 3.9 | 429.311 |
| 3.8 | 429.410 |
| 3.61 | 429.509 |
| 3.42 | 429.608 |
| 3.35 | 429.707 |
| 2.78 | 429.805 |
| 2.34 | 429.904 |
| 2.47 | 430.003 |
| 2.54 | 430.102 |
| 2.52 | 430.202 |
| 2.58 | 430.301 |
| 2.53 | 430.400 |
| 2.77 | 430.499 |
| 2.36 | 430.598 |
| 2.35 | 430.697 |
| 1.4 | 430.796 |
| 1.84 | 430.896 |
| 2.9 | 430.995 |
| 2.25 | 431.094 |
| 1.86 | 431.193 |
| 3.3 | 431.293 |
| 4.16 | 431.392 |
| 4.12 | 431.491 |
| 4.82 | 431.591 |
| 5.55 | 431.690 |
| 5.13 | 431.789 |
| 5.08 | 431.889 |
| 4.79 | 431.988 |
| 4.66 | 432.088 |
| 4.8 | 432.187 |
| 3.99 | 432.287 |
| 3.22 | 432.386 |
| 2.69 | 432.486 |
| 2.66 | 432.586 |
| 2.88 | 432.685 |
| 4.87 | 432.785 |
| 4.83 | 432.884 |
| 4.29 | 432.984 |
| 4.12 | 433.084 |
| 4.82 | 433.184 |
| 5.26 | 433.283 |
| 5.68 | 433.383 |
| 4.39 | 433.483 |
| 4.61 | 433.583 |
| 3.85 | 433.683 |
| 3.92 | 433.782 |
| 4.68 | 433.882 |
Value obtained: 0.14 nm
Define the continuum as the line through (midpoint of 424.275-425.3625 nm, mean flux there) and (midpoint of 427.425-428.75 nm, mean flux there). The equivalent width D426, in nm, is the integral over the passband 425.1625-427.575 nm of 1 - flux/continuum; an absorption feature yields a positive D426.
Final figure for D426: 0.09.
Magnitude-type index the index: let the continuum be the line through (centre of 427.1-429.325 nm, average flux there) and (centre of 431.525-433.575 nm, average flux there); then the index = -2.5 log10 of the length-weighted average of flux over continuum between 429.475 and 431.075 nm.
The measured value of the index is 0.47 mag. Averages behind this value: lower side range 3.64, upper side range 4.43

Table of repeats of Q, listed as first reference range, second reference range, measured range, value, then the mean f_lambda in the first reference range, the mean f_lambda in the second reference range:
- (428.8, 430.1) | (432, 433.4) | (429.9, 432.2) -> 0.30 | 3.31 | 4.18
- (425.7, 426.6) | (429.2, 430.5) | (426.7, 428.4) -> 0.04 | 4.04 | 3.03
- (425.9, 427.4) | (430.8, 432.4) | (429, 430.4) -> 0.23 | 3.62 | 3.85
